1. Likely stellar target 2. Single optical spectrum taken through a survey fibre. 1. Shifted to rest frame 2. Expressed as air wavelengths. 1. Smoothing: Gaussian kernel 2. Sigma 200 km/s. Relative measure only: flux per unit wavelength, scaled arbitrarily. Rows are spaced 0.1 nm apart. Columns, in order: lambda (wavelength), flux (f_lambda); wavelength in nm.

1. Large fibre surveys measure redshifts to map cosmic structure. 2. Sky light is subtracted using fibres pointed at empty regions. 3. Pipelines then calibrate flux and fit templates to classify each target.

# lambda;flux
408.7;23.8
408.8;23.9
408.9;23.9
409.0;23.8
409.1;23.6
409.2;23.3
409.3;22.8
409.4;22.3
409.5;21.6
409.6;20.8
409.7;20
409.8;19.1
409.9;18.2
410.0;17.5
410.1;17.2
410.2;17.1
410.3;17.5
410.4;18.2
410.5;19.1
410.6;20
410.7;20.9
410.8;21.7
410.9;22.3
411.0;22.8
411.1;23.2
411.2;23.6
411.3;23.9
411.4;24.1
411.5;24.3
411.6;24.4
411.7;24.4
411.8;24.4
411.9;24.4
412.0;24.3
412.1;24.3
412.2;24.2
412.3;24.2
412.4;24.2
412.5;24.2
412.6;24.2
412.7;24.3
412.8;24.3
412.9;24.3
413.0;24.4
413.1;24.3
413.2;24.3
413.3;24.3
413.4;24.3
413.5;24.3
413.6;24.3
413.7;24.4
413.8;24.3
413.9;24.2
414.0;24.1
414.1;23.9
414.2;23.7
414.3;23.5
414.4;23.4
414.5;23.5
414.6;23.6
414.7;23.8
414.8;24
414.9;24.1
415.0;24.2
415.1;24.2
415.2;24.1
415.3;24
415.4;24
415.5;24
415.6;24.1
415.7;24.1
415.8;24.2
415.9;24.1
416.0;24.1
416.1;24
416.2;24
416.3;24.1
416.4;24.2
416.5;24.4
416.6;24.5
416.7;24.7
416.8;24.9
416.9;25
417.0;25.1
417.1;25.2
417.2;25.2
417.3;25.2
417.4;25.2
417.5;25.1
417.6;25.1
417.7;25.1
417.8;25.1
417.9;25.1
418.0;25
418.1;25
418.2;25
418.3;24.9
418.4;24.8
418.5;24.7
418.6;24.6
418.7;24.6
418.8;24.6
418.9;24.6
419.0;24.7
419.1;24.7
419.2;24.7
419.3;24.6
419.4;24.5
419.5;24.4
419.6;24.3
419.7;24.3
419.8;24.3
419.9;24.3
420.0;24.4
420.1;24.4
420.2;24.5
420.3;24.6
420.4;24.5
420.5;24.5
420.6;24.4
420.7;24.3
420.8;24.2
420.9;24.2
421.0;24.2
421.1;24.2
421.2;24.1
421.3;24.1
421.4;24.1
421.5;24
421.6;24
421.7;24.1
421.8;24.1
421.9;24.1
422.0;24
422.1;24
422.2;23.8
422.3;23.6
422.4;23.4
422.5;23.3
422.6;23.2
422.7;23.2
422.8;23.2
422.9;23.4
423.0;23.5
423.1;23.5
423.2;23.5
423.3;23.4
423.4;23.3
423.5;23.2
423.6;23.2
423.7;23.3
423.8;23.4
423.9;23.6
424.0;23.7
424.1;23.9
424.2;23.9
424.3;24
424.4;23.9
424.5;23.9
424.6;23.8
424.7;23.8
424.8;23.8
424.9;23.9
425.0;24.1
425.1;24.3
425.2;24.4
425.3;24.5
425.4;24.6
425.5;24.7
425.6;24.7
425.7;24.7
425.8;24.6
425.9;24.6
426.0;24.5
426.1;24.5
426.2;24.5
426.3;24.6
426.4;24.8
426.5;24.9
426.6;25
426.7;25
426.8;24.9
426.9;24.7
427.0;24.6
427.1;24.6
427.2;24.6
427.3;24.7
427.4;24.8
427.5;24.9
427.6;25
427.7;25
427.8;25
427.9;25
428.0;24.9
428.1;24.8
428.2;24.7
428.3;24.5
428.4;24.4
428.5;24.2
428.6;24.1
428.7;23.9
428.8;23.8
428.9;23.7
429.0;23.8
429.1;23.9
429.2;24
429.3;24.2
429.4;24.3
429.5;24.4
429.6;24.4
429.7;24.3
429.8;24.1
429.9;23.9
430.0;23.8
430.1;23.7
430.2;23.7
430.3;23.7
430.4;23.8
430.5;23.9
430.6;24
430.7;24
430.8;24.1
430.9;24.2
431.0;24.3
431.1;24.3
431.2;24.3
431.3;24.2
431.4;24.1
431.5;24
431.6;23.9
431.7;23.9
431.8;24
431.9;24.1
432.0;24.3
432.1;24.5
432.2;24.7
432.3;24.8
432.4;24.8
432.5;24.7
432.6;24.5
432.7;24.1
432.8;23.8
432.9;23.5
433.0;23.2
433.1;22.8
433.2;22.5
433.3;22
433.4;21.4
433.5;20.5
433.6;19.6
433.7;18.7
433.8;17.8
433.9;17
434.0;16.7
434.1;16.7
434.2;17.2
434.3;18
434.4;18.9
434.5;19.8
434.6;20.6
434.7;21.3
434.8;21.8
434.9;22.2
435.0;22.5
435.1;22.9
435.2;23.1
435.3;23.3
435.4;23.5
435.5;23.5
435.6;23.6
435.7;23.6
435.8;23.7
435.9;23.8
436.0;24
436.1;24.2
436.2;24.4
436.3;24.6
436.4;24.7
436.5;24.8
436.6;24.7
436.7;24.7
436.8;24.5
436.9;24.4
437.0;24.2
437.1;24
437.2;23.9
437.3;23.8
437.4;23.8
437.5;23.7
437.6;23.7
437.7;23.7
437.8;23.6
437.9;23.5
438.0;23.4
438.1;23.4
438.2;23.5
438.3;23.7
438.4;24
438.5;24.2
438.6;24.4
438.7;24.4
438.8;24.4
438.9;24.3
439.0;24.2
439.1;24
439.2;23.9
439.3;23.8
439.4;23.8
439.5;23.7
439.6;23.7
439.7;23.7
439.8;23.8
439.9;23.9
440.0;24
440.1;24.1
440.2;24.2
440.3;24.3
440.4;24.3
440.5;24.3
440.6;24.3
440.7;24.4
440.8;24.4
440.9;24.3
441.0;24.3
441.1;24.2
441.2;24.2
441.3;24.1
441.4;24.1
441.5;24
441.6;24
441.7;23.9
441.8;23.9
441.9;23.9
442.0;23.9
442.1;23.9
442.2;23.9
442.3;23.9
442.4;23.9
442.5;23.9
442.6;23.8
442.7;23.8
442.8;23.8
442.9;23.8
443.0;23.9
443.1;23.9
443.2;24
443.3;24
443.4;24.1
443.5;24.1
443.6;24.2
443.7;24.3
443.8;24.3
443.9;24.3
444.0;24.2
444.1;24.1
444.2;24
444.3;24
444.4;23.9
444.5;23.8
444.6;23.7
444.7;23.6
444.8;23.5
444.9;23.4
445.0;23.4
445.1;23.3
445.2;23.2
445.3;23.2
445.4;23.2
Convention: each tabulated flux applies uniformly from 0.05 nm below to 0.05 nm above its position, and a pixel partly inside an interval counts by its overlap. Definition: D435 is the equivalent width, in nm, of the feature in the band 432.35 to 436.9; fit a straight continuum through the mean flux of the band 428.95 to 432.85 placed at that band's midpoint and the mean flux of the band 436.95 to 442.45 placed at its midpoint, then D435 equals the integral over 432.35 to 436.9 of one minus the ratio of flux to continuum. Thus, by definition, 0.35 nm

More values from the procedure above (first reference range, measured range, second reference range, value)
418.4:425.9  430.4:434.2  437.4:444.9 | 0.201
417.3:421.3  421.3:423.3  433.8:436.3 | 0.028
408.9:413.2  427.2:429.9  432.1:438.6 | -0.214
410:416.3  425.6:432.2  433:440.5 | -0.381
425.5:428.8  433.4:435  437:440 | 0.322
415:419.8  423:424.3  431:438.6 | 0.026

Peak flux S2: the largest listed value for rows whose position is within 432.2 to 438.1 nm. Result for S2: 24.8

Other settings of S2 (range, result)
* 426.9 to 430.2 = 25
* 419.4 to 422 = 24.6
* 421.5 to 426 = 24.7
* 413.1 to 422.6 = 25.2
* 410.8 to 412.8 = 24.4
